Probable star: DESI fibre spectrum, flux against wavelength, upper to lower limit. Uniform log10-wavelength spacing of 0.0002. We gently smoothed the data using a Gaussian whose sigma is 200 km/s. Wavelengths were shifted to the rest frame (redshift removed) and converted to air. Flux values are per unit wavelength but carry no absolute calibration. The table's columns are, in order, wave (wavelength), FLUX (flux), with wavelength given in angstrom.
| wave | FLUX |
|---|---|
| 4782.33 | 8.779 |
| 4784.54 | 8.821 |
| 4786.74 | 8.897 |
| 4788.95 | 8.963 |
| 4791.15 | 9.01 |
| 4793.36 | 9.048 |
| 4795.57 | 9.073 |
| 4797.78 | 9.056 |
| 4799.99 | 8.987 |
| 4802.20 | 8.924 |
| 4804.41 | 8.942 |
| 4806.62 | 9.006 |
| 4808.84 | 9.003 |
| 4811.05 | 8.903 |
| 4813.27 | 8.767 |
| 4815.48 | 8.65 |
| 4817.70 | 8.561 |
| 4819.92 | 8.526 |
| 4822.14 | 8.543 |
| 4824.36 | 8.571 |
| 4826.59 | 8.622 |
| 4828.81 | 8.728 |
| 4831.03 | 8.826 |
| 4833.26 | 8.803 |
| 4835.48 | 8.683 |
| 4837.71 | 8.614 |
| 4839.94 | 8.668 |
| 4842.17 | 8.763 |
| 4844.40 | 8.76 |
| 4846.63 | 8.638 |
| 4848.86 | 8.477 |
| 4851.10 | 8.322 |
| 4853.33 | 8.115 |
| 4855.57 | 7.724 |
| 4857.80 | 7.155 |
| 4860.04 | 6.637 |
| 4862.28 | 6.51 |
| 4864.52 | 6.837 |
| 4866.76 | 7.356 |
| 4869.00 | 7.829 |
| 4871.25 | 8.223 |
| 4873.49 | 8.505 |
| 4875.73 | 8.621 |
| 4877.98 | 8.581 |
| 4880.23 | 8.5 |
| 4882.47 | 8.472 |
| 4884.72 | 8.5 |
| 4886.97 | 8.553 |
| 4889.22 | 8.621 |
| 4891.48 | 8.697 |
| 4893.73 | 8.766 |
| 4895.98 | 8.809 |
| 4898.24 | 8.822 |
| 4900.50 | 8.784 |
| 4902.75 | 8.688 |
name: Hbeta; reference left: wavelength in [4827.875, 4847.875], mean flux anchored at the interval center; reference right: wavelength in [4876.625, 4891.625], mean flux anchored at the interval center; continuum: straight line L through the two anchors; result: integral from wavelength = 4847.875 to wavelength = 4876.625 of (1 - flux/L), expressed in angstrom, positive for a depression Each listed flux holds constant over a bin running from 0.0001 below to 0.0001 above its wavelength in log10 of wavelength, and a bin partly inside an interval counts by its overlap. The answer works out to 3.1 angstrom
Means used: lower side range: 8.72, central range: 7.71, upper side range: 8.55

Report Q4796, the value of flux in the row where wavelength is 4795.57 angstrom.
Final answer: 9.073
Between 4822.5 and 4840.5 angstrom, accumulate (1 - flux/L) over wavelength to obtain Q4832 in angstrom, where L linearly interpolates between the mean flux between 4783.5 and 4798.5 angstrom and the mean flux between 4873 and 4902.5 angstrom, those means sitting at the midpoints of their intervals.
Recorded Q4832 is 0.3 angstrom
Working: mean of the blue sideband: 8.98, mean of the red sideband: 8.64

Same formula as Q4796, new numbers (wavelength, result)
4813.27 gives 8.767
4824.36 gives 8.571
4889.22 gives 8.621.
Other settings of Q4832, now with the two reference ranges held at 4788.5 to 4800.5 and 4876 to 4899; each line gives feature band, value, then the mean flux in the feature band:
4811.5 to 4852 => 1.01 angstrom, 8.65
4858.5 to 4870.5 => 2.27 angstrom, 7.07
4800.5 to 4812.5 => 0.03 angstrom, 8.95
